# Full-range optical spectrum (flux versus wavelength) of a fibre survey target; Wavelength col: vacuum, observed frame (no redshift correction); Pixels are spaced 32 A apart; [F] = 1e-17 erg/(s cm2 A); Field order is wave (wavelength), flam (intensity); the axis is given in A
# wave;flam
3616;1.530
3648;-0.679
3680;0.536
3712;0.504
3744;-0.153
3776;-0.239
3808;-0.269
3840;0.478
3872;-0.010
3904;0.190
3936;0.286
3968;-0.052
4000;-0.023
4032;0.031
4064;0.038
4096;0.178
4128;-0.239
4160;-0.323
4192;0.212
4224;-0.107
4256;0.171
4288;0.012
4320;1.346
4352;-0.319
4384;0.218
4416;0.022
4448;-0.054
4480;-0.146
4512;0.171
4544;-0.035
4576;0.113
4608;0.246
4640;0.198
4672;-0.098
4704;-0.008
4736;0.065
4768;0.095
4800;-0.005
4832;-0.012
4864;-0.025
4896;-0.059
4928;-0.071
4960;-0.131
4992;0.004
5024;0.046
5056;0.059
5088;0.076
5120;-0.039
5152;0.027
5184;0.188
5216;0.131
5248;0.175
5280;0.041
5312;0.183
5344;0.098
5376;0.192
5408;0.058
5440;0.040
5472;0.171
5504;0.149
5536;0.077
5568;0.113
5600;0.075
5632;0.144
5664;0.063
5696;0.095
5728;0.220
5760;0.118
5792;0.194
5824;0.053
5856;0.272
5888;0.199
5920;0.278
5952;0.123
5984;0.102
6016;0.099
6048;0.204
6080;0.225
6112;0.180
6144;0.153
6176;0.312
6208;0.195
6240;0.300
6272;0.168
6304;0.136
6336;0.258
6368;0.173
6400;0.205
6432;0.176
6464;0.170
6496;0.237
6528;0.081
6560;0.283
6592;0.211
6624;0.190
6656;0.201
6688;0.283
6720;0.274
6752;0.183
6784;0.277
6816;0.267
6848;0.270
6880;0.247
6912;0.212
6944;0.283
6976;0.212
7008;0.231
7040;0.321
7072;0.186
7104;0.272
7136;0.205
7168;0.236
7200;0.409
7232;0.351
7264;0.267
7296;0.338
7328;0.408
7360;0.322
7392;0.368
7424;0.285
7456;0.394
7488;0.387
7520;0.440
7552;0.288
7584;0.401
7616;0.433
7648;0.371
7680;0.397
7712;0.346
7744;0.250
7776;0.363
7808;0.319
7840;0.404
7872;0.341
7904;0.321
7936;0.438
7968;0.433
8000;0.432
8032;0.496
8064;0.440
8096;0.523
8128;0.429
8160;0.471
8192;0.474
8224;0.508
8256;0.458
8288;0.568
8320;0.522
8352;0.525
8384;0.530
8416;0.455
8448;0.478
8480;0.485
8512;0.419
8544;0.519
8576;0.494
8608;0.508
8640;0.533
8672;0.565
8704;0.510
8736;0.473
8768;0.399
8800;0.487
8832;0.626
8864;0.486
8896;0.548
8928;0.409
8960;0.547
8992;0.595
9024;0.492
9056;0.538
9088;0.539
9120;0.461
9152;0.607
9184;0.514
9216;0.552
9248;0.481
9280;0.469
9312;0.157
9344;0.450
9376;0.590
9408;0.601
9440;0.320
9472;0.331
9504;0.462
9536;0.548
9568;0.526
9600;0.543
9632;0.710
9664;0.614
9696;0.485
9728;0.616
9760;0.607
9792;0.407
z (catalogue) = 0.80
